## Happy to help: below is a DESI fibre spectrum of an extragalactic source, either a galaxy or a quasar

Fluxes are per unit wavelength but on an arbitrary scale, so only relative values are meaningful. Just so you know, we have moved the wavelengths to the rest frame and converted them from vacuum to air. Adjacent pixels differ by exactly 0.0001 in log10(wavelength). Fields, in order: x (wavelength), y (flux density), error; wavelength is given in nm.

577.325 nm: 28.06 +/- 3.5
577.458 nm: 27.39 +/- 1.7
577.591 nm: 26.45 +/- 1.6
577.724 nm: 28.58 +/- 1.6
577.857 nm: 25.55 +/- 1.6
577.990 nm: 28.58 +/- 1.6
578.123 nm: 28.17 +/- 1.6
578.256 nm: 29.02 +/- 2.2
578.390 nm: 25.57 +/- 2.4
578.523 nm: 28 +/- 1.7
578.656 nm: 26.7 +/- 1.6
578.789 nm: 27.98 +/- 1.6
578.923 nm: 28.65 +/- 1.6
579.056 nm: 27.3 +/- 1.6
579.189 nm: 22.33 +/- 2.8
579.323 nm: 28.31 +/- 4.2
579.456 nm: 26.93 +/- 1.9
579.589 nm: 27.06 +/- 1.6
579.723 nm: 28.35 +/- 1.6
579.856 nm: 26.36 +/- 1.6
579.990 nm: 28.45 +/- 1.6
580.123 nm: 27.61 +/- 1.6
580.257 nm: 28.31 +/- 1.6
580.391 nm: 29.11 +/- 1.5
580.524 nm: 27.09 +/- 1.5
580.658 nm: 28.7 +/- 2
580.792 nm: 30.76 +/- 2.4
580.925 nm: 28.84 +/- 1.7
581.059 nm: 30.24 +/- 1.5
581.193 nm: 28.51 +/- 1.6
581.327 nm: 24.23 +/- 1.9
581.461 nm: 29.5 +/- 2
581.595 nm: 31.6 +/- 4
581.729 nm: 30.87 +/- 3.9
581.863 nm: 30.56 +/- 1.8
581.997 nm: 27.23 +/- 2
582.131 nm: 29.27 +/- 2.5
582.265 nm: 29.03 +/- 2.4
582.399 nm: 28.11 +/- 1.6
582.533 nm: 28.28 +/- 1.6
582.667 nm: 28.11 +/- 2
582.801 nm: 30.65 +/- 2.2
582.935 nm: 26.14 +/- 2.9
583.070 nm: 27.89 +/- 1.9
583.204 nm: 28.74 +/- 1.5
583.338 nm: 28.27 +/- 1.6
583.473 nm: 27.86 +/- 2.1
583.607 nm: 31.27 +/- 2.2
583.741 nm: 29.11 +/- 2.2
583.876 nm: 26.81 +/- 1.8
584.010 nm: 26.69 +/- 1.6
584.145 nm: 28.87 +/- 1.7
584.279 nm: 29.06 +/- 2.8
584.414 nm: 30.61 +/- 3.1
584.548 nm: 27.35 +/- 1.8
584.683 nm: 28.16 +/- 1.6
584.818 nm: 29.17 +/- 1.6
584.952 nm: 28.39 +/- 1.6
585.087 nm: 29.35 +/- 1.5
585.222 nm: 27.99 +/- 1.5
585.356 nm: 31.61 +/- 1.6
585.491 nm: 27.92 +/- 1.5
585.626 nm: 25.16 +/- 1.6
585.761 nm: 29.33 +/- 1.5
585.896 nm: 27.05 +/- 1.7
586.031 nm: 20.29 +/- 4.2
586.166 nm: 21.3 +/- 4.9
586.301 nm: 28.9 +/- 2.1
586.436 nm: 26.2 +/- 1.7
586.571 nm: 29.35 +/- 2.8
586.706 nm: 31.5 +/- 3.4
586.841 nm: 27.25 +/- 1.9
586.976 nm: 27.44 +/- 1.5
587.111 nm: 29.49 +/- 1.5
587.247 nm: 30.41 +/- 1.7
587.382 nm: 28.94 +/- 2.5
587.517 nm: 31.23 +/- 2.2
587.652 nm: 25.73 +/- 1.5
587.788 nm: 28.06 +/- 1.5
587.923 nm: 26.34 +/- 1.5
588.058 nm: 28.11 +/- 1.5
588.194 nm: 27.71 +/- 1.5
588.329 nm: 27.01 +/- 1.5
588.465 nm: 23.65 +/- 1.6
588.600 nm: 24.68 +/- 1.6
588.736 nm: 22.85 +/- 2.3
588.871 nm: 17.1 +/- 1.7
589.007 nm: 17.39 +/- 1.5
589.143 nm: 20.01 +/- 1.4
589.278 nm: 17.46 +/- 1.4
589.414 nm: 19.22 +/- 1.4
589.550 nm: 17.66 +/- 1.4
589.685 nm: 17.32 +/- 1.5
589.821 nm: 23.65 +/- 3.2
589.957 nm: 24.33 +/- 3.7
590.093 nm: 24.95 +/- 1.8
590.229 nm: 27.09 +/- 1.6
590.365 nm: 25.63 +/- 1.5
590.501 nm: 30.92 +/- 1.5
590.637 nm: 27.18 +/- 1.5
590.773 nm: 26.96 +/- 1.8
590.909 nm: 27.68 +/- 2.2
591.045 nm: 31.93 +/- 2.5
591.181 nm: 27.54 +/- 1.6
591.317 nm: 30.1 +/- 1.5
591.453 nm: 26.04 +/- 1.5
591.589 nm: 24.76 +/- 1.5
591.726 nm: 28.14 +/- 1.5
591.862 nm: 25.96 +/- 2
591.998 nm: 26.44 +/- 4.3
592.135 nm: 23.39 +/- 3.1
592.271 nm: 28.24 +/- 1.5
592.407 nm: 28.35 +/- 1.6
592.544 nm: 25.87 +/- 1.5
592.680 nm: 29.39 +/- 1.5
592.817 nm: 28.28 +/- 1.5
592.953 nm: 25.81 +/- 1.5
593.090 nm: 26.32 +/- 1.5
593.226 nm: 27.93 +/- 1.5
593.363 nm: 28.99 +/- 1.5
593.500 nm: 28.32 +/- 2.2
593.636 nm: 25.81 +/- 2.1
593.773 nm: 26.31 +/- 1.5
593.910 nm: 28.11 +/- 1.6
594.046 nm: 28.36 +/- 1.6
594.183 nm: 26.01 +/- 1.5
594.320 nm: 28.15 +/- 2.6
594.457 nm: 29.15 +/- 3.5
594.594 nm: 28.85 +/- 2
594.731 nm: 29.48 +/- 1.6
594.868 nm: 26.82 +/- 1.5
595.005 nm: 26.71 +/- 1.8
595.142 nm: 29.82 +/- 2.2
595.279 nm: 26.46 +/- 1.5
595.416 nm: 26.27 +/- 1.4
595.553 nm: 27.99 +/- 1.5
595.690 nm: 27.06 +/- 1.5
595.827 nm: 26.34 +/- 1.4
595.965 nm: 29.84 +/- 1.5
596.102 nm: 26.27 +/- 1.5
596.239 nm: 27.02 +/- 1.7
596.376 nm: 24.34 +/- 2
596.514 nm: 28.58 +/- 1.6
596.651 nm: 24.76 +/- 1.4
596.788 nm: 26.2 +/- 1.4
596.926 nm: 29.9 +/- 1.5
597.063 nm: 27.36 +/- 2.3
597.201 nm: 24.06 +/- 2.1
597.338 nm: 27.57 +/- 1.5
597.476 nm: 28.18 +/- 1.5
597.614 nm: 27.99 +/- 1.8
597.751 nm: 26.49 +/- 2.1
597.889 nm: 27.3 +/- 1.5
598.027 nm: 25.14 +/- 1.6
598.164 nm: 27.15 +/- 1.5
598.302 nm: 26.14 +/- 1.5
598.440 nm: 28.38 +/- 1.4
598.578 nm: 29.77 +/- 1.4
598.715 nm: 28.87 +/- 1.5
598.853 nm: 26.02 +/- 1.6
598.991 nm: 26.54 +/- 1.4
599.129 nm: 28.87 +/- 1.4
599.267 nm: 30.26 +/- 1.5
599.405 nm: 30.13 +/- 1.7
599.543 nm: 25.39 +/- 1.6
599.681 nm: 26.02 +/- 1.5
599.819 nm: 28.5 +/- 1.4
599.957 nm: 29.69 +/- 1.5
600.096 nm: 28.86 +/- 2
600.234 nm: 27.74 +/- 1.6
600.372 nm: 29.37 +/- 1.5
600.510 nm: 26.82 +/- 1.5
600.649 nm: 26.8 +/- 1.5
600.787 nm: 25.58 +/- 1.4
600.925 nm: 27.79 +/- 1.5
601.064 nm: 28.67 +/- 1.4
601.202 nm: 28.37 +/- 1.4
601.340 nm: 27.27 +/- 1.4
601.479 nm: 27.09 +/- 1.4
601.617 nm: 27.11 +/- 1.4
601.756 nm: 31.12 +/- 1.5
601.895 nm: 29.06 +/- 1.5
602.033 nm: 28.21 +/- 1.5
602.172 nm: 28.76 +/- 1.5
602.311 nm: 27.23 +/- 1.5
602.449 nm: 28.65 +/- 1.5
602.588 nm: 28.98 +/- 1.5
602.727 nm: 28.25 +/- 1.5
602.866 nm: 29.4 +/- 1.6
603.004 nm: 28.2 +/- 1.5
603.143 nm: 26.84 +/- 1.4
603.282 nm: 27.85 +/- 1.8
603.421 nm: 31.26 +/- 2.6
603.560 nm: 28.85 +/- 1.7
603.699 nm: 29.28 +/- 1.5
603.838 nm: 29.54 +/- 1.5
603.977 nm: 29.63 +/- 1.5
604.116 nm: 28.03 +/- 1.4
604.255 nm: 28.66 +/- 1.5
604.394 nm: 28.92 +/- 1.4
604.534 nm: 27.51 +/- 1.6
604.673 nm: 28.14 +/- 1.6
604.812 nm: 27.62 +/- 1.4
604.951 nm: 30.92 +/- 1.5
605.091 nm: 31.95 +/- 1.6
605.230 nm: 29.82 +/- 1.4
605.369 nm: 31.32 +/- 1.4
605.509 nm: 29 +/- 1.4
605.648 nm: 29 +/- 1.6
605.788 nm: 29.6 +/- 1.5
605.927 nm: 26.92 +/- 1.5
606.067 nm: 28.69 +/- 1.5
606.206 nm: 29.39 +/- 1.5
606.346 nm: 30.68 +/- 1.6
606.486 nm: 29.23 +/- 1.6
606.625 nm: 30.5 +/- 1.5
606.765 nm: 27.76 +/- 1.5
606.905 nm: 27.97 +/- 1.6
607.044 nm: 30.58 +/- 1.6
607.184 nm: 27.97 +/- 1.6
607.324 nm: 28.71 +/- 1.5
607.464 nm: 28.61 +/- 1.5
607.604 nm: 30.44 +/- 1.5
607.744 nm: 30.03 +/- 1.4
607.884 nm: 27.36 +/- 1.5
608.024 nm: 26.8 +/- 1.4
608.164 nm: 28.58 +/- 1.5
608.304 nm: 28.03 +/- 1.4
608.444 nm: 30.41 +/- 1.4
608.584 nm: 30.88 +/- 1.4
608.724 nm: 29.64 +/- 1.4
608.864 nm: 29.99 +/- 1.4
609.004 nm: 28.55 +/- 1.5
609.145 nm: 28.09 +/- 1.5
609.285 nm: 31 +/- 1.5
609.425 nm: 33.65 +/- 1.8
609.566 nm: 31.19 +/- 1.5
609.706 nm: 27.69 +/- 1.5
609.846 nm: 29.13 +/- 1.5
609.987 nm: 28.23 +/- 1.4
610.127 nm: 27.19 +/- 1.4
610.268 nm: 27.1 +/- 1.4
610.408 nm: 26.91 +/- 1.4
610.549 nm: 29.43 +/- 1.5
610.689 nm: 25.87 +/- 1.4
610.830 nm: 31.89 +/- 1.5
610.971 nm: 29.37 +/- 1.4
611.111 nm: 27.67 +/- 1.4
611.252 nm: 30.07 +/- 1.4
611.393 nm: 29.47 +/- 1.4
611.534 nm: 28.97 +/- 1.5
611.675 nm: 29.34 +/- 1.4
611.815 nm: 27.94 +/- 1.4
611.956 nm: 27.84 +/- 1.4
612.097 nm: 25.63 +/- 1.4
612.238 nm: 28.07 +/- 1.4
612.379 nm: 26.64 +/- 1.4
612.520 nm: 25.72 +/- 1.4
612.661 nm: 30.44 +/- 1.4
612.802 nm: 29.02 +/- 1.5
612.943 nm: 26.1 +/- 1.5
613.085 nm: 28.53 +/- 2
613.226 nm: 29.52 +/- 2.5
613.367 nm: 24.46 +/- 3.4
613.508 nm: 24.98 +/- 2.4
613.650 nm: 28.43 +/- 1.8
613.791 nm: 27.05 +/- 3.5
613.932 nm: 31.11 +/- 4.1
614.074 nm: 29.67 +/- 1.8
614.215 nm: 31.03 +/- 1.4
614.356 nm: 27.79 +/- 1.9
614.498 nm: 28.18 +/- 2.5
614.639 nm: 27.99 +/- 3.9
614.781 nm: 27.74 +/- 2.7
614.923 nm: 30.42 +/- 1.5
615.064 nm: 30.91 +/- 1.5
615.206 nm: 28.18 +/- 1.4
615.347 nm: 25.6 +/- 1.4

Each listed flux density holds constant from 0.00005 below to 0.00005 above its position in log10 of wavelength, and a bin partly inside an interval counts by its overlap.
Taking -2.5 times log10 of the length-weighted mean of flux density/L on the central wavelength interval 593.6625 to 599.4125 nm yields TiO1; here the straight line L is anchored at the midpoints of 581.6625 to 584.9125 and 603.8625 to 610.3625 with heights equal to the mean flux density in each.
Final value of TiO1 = 0.057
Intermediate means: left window 28.7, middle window 27.5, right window 29.2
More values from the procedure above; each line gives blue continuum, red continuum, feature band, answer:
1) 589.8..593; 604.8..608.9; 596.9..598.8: 0.02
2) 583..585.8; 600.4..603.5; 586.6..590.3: 0.15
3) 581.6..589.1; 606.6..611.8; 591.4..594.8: 0.03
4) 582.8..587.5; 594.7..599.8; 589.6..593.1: 0.05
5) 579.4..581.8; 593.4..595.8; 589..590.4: 0.29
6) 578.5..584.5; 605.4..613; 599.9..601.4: 0.03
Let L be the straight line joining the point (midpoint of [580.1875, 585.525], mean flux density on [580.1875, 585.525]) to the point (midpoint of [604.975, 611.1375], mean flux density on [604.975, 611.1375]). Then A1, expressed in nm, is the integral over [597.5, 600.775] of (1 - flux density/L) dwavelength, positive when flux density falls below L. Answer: 0.148 nm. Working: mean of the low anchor 28.8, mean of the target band 27.7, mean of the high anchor 29.2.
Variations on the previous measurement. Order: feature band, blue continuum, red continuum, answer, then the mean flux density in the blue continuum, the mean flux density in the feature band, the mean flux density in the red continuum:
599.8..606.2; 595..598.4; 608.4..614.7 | -0.22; 27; 28.6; 28.6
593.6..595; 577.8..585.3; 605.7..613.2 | 0.04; 28.3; 27.7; 28.8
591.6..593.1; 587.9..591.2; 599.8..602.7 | -0.11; 24.1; 26.9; 28.2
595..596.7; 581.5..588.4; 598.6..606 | 0.08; 28.3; 27.1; 28.5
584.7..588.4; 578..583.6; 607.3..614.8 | 0.06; 28.2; 27.8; 28.6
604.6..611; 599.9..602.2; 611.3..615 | -0.23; 28.1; 29.2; 28.2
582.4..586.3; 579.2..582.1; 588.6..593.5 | -0.09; 28.4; 27.9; 25.2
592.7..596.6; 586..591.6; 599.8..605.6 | -0.09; 25.6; 27.5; 28.6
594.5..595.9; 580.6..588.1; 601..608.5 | 0.05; 28.4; 27.6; 28.9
